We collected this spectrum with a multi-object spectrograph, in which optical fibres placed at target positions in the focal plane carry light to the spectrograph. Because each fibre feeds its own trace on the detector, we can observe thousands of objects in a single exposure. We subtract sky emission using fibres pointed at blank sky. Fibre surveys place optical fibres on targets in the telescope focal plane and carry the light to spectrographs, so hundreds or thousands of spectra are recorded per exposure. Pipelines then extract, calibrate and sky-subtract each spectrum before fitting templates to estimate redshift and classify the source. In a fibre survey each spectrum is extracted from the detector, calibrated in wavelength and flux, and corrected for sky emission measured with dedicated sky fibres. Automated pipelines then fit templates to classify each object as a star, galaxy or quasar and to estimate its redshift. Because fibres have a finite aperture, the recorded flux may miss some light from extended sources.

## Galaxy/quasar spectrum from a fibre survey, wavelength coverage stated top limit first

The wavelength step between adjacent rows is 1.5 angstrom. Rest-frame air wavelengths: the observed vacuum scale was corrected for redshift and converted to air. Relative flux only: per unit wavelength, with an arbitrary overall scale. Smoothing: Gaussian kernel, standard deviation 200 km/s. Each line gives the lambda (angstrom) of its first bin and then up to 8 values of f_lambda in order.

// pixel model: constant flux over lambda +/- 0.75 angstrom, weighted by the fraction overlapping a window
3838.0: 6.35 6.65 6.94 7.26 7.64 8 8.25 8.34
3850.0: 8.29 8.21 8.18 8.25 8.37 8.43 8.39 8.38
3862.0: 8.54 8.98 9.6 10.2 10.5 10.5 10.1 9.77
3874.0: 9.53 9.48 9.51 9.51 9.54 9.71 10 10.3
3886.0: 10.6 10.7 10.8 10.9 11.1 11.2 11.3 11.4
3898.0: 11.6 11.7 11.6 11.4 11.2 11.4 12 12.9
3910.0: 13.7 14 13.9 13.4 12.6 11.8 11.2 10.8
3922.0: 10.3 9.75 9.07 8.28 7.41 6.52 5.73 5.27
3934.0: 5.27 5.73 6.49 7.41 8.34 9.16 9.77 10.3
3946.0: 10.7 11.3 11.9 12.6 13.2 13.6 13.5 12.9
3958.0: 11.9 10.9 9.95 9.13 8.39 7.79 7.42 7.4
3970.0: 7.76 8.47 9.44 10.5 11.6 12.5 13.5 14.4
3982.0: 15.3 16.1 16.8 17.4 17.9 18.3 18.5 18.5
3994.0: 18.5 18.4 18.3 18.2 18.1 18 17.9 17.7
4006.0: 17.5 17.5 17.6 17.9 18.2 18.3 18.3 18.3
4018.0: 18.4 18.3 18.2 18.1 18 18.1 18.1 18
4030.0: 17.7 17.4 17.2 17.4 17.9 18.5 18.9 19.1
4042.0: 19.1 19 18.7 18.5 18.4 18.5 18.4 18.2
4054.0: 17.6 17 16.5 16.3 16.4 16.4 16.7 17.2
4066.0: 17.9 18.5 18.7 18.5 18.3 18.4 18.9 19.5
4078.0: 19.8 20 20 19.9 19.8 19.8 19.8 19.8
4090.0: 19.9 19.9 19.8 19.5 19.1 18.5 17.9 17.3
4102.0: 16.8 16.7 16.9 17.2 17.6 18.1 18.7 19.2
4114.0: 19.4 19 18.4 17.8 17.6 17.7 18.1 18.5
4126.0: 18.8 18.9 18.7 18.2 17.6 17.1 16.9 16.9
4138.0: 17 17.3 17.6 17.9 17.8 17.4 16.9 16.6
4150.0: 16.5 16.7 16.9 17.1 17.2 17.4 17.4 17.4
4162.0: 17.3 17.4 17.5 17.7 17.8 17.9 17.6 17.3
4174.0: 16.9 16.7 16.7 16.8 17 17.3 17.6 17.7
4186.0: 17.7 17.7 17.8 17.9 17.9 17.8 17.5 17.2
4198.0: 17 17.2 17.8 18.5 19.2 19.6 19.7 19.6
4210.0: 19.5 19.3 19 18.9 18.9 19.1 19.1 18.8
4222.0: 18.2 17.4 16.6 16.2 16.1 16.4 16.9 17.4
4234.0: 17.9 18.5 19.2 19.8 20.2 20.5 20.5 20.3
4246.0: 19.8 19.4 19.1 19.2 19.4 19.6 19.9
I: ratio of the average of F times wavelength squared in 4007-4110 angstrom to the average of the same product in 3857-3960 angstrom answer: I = 1.91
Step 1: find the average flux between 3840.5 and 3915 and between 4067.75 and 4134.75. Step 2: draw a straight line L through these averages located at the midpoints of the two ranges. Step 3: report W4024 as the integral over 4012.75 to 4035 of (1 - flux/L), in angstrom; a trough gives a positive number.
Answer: -3.3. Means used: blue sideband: 10.1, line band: 18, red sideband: 18.6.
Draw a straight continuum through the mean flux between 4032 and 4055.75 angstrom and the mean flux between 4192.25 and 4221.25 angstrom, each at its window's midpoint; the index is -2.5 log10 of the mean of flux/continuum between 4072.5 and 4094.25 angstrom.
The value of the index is -0.073 mag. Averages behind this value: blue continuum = 18.3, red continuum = 18.6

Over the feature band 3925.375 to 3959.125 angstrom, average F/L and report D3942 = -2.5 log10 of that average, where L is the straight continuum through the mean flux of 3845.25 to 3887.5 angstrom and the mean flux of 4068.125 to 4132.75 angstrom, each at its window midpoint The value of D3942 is 0.30 mag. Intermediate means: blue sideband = 9.24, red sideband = 18.7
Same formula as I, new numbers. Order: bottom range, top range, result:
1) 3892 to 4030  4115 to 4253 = 1.53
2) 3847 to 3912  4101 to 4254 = 2.04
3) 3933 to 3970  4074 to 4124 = 2.07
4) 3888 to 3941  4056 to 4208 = 1.96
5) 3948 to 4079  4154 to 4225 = 1.20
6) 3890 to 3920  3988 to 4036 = 1.58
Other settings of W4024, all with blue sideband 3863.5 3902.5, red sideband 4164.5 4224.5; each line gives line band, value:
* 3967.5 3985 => 1.4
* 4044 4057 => -3.2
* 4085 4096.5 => -3.1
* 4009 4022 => -4.3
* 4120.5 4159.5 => -1.9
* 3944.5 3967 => 2.0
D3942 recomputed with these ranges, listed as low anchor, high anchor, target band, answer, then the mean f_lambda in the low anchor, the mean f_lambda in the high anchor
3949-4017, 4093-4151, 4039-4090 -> -0.13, 14.5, 17.9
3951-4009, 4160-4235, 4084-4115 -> -0.16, 14.1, 17.8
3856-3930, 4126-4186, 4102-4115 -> -0.11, 10.5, 17.4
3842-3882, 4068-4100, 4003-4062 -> -0.07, 8.95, 19.3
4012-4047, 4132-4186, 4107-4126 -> -0.05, 18.2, 17.2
